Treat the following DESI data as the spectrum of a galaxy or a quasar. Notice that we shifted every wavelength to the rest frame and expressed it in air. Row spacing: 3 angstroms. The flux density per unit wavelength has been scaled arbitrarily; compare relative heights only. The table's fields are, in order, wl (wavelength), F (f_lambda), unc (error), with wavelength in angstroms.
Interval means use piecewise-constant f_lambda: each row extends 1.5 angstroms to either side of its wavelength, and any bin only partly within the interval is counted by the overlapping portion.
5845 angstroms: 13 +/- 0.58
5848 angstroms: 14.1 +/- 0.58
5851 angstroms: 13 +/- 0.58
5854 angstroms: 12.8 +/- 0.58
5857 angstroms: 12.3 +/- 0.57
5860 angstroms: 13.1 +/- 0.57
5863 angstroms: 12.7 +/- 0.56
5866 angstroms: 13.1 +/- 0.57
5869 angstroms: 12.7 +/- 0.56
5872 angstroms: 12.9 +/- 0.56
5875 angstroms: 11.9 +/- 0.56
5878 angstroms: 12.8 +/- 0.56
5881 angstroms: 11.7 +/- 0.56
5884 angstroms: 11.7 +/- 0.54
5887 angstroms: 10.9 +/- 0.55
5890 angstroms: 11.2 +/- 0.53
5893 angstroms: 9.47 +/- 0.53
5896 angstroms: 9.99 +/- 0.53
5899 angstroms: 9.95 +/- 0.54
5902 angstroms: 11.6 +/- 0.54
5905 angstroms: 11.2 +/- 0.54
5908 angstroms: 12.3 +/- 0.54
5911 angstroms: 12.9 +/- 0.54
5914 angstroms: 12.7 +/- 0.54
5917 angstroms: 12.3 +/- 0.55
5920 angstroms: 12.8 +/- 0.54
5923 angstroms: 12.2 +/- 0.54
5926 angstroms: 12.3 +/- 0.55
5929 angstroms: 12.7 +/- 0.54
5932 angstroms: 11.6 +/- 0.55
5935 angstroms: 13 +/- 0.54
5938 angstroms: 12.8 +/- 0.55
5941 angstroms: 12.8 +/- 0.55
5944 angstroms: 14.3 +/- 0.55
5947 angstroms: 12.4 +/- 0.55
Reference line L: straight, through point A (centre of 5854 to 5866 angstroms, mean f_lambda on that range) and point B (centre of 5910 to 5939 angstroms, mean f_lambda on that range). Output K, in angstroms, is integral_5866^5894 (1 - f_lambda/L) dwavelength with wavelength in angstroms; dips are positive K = 1.9 angstroms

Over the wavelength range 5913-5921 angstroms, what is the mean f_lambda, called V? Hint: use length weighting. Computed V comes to 12.6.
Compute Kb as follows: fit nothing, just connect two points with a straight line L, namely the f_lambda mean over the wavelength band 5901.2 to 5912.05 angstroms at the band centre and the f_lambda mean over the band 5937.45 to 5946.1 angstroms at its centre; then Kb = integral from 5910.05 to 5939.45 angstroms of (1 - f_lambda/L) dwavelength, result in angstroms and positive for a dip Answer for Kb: 0.3 angstroms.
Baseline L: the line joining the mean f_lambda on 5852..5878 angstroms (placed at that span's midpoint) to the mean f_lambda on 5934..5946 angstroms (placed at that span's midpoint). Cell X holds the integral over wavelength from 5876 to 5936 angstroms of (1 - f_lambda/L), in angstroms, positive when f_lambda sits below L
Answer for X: 5.6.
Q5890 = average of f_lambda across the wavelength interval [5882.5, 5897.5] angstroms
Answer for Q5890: 10.7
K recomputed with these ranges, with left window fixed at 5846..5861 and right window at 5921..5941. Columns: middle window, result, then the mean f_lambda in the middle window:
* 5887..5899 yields 2.3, 10.3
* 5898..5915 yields 1.1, 11.8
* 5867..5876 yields 0.2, 12.6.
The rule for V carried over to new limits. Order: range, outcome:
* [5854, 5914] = 11.9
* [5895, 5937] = 12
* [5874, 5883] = 12.1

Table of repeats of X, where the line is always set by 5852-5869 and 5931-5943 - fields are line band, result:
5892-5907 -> 2.6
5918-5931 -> 0.2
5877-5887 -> 0.7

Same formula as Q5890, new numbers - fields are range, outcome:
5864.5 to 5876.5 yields 12.7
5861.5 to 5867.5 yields 12.9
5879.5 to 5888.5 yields 11.4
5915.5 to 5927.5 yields 12.4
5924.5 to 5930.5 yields 12.5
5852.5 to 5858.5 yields 12.6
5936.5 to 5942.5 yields 12.8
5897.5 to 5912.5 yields 11.6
